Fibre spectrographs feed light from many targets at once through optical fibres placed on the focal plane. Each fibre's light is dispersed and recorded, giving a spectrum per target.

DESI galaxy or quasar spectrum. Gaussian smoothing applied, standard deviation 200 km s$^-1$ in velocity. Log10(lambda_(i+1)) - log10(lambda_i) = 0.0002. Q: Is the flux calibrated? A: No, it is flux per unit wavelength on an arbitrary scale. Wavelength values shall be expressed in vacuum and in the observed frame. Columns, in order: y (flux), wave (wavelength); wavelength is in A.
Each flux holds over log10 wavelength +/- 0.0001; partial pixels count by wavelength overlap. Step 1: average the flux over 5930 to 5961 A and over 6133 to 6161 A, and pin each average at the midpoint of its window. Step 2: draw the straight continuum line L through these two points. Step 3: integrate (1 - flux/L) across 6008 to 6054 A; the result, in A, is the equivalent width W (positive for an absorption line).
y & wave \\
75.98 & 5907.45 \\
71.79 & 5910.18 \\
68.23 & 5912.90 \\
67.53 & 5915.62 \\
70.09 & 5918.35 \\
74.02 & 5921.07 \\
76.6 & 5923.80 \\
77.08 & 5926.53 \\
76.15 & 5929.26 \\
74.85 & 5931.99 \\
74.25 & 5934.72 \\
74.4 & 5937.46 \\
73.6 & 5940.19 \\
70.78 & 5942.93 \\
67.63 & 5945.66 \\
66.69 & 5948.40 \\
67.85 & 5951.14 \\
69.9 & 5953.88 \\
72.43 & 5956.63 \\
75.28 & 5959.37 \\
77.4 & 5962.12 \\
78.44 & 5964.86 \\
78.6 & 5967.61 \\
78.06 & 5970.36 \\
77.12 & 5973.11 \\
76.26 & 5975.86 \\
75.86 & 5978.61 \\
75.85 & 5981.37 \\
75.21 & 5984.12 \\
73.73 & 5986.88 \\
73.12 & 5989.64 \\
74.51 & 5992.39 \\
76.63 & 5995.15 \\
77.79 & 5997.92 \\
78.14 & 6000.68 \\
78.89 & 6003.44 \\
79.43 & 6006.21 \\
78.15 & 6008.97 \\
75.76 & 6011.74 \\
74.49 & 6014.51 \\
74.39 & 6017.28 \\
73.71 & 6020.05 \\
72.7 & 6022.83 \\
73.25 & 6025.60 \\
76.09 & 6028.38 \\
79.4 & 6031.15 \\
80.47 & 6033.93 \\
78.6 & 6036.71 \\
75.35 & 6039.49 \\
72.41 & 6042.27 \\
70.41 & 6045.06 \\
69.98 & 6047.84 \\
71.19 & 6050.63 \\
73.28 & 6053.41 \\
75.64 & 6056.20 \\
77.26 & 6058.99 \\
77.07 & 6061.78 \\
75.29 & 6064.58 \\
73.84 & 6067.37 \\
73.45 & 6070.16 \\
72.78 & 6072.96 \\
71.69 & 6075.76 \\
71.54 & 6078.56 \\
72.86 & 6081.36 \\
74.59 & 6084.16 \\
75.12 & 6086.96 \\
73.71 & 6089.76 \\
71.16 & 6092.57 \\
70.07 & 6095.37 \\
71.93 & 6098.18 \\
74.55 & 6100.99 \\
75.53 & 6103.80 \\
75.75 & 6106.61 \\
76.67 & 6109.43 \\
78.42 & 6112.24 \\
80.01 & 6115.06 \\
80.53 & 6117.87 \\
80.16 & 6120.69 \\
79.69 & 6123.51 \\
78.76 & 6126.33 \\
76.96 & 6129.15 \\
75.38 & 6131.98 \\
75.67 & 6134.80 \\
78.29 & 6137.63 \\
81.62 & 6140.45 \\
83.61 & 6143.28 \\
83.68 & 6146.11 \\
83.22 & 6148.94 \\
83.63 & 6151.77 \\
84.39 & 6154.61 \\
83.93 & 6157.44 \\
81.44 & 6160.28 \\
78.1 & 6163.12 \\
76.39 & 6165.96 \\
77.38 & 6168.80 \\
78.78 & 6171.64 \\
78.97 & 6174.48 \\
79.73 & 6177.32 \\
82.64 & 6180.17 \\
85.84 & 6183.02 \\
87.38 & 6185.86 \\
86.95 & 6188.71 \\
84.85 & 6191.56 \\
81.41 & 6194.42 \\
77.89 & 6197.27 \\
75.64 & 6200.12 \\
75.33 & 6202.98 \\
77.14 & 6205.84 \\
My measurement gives 0.8 A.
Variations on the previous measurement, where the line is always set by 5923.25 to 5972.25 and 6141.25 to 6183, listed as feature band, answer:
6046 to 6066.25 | 0.91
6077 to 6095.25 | 1.33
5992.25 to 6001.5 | -0.17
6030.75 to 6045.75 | 0.16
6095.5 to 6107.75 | 0.81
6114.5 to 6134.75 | 0.37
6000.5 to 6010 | -0.36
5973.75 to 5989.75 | -0.04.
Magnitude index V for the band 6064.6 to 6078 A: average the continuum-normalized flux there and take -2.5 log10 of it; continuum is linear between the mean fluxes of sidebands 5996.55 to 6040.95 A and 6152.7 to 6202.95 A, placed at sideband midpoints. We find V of 0.07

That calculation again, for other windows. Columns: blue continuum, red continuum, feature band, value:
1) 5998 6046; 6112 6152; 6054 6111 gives 0.06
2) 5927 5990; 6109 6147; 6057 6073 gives 0.03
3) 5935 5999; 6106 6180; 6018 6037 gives 0.00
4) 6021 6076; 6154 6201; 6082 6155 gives 0.01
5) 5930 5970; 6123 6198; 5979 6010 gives -0.02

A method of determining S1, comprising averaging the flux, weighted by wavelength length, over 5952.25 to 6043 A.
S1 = 76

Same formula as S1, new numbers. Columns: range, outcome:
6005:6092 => 74.6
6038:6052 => 71.9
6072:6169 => 77.4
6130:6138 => 76.2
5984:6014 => 76.5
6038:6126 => 74.6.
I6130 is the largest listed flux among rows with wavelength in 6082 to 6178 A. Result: 84.39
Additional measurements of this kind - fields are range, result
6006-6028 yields 79.43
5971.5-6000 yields 77.79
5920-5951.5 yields 77.08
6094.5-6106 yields 75.53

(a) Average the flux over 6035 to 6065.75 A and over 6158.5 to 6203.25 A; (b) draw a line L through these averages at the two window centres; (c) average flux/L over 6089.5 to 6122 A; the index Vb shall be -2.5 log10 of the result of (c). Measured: 0.02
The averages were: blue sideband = 74.3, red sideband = 80.7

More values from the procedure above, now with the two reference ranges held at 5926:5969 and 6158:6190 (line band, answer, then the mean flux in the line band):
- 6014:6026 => 0.03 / 73.7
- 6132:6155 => -0.01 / 81.3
